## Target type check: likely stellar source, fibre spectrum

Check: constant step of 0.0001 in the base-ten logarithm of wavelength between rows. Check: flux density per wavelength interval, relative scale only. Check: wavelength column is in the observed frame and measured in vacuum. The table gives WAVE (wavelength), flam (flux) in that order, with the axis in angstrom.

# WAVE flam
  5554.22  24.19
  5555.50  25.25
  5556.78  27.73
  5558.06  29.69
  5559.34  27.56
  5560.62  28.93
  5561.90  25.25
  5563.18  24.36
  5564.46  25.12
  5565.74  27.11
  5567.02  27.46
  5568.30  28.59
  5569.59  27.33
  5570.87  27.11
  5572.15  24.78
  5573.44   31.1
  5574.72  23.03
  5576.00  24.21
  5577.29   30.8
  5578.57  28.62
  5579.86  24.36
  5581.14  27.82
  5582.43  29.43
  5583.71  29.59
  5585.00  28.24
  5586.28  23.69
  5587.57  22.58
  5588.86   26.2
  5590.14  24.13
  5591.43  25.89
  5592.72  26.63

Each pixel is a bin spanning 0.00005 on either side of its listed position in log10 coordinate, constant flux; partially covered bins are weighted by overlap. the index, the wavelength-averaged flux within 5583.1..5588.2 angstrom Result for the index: 26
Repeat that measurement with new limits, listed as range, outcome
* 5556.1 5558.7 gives 28.6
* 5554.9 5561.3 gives 27.8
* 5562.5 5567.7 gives 26.1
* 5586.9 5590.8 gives 24.3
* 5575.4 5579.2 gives 27.9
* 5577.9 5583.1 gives 27.6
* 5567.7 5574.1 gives 27.7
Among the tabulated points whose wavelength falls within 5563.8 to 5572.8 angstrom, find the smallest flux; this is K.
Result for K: 24.78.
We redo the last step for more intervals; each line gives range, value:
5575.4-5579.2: 24.21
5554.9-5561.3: 25.25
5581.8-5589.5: 22.58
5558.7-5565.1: 24.36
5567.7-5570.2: 27.33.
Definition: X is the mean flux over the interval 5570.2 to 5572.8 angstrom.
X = 26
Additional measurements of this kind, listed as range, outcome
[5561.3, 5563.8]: 24.8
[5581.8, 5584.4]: 29.5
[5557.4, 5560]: 28.6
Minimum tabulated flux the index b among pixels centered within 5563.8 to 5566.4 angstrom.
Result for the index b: 25.12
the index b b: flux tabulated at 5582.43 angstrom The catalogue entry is 29.43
